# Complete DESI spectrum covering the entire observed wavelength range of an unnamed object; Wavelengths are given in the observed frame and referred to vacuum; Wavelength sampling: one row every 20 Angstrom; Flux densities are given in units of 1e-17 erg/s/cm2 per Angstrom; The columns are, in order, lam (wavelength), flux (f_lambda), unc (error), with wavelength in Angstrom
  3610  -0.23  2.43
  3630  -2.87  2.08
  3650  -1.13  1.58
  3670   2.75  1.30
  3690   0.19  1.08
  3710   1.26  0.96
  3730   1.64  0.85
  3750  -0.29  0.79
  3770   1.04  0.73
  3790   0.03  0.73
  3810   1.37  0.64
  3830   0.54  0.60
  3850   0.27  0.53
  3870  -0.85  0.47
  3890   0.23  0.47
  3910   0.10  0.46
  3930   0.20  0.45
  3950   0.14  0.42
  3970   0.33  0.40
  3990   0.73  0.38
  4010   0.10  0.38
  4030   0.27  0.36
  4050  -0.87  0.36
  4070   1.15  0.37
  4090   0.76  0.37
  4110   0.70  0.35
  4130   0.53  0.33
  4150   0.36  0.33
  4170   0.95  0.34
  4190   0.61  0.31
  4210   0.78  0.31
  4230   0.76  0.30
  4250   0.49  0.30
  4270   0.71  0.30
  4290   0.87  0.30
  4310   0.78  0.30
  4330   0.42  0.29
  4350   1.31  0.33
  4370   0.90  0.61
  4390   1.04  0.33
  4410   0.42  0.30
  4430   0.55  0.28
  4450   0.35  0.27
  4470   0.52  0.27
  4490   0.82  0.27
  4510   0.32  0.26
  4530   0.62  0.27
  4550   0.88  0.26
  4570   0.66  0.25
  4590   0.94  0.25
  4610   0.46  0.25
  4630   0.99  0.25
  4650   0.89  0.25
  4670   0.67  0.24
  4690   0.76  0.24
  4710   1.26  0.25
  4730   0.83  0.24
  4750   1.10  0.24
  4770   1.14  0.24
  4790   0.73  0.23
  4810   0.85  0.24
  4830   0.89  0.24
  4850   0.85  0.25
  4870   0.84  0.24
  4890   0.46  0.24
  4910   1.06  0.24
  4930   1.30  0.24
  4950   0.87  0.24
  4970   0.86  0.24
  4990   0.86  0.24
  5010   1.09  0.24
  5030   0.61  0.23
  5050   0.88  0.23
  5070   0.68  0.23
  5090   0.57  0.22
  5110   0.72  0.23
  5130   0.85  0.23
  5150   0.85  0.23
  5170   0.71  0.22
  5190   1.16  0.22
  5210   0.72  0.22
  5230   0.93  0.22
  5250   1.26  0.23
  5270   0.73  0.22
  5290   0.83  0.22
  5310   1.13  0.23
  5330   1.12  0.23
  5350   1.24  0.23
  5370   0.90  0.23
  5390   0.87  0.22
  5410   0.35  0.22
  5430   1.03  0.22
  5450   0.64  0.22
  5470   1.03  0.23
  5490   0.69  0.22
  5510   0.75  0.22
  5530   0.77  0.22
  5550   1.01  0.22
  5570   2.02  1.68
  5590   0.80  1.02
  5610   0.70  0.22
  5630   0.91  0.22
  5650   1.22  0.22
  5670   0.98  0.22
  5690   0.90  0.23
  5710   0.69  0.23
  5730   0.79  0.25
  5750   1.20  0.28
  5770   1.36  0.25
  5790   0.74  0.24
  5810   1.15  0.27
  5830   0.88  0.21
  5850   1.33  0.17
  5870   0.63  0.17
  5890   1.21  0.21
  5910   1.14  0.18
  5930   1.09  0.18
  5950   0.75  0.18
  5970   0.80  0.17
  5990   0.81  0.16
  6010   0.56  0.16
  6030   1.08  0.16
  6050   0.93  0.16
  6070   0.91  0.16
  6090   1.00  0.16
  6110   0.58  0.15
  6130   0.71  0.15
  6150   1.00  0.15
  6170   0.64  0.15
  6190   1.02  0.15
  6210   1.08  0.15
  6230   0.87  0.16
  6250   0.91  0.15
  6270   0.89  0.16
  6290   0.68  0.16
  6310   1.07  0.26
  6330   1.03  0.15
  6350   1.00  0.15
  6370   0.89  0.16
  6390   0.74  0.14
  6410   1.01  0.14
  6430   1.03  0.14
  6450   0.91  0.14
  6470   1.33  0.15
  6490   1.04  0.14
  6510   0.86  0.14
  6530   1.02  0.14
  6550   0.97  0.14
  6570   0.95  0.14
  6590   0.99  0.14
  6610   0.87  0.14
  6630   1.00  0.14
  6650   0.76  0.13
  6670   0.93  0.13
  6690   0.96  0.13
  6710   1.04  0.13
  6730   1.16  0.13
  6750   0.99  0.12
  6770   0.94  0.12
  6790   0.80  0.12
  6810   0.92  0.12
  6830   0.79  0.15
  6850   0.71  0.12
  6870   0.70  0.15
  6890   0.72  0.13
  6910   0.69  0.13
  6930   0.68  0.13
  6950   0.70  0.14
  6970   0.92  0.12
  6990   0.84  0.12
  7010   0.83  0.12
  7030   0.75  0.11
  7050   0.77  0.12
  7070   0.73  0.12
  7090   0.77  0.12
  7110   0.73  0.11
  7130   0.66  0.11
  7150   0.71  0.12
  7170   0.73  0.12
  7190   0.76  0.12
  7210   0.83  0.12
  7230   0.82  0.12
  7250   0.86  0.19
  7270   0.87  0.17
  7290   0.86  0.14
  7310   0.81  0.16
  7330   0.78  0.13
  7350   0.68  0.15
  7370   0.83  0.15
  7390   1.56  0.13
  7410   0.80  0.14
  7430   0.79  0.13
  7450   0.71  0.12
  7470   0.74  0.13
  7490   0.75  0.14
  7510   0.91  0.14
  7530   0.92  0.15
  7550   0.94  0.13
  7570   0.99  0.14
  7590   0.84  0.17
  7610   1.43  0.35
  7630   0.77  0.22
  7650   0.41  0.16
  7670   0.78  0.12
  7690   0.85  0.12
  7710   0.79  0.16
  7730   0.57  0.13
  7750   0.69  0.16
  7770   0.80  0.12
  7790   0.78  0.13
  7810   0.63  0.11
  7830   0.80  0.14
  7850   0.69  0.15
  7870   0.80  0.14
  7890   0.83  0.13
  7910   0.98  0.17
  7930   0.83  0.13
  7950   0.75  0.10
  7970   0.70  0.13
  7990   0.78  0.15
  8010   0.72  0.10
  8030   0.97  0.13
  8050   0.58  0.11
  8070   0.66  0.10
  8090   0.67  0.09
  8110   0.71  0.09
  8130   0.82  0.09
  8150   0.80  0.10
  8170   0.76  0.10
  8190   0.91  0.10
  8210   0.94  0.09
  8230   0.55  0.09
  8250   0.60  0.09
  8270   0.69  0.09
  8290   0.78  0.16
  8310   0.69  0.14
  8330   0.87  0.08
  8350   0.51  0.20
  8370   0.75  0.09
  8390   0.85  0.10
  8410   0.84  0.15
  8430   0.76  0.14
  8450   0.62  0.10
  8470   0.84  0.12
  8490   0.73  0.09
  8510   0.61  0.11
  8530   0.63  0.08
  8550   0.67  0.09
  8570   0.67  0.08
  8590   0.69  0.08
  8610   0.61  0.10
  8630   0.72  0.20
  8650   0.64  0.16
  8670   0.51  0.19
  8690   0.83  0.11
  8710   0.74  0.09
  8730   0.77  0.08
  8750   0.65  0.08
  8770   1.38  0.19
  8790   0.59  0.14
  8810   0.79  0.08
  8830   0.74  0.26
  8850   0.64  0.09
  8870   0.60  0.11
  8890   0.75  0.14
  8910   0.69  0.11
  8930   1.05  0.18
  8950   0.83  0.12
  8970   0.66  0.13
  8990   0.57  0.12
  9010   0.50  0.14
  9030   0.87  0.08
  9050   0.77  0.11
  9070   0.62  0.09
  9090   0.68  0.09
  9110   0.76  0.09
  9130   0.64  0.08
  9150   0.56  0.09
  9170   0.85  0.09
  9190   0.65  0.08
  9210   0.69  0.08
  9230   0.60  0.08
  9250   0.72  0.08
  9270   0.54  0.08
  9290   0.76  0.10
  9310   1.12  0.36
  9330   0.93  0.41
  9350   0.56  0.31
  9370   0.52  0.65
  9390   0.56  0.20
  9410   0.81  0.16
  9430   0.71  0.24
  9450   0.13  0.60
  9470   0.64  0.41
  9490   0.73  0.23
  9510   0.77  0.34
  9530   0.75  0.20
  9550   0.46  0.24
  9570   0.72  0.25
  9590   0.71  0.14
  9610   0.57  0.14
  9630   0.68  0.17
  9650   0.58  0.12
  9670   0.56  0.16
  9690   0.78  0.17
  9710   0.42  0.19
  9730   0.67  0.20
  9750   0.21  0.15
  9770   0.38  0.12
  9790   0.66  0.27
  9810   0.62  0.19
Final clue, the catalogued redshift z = 0.12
